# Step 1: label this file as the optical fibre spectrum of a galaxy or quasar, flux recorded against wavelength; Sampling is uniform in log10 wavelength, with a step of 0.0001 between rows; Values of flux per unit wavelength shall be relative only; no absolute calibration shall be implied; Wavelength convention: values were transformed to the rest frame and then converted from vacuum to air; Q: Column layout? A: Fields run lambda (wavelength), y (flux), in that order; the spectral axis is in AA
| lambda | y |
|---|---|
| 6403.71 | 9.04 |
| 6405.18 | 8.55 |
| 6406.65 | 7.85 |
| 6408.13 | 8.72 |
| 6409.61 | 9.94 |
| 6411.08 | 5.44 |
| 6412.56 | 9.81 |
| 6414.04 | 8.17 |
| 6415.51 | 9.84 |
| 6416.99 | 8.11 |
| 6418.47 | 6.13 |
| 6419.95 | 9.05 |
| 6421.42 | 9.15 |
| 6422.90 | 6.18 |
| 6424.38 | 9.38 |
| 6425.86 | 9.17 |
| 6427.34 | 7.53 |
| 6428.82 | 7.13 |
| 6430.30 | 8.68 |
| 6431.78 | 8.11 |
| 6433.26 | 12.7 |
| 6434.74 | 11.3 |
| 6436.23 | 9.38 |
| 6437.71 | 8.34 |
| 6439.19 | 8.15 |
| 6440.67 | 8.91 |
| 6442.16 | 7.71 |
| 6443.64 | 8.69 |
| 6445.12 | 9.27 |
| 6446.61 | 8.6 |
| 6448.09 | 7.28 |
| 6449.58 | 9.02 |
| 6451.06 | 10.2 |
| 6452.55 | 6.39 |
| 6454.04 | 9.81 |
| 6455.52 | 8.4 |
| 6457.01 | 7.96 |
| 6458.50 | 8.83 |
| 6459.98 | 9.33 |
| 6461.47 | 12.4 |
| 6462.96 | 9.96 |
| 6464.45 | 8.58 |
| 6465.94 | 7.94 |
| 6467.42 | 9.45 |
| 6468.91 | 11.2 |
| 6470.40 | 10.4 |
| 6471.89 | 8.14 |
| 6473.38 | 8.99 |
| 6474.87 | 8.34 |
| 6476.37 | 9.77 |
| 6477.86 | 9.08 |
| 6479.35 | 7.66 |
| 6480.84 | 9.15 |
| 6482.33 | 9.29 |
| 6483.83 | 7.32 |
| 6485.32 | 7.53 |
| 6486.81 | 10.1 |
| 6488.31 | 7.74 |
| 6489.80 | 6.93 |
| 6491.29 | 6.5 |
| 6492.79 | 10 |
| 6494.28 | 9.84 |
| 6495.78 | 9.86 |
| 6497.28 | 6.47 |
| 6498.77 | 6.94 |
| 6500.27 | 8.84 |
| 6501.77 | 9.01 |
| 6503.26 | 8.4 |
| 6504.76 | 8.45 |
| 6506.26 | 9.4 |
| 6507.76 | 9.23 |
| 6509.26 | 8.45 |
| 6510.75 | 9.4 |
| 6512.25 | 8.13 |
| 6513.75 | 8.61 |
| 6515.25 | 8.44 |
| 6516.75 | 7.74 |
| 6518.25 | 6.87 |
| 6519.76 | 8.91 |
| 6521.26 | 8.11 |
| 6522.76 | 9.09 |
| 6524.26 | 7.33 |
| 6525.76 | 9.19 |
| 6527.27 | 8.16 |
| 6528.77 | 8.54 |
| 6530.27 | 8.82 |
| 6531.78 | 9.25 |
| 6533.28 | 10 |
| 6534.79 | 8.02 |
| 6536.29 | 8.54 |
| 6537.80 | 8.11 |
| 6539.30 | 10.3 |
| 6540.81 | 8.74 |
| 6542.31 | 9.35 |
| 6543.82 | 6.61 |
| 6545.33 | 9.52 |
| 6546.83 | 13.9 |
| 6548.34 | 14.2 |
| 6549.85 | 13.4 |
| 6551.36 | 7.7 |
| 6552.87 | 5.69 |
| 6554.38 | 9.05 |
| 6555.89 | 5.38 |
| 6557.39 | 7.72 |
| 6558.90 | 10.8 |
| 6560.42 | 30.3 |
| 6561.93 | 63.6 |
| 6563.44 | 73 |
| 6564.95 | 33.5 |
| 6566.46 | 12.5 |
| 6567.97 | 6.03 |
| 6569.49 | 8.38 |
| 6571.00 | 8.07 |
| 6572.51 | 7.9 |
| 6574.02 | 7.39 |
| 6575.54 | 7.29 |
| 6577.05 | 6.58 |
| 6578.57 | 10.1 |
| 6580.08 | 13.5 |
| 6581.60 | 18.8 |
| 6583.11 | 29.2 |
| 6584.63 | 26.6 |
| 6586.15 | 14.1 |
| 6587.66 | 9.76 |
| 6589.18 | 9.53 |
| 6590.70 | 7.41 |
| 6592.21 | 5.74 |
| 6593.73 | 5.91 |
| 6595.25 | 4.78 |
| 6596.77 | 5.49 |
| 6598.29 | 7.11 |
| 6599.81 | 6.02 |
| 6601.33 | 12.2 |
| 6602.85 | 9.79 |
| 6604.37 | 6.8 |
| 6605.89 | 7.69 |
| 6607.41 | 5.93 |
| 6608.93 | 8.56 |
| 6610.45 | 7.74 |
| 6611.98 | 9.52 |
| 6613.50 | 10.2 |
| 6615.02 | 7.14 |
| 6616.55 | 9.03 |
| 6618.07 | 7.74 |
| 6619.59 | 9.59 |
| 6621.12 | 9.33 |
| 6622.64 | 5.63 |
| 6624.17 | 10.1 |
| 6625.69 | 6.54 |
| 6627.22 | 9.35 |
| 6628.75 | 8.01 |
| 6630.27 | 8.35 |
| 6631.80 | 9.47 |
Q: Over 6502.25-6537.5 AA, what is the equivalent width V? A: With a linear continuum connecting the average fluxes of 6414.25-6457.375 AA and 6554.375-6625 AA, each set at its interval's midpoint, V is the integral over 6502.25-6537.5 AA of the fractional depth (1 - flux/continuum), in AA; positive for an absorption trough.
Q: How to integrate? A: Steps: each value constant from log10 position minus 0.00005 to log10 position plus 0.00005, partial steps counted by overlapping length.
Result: 7.8 AA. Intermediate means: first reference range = 8.64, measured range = 8.57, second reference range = 13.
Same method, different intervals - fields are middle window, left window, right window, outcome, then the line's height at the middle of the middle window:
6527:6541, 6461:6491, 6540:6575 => 5.2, 14.1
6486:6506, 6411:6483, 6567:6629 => 1.4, 9.05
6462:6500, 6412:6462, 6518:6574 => 6.7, 10.6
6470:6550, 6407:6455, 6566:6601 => 5.8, 9.52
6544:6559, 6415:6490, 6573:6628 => -0.3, 9.38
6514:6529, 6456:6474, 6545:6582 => 5.7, 13.3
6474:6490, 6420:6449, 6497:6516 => 0.1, 8.58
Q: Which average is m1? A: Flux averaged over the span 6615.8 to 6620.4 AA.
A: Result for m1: 8.8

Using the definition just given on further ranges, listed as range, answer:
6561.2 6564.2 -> 68.3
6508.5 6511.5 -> 8.95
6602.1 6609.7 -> 7.76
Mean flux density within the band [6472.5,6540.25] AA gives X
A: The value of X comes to 8.55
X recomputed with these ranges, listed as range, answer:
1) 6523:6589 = 14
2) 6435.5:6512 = 8.76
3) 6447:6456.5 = 8.51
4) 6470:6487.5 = 8.78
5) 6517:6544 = 8.58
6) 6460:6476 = 9.53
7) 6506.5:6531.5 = 8.47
